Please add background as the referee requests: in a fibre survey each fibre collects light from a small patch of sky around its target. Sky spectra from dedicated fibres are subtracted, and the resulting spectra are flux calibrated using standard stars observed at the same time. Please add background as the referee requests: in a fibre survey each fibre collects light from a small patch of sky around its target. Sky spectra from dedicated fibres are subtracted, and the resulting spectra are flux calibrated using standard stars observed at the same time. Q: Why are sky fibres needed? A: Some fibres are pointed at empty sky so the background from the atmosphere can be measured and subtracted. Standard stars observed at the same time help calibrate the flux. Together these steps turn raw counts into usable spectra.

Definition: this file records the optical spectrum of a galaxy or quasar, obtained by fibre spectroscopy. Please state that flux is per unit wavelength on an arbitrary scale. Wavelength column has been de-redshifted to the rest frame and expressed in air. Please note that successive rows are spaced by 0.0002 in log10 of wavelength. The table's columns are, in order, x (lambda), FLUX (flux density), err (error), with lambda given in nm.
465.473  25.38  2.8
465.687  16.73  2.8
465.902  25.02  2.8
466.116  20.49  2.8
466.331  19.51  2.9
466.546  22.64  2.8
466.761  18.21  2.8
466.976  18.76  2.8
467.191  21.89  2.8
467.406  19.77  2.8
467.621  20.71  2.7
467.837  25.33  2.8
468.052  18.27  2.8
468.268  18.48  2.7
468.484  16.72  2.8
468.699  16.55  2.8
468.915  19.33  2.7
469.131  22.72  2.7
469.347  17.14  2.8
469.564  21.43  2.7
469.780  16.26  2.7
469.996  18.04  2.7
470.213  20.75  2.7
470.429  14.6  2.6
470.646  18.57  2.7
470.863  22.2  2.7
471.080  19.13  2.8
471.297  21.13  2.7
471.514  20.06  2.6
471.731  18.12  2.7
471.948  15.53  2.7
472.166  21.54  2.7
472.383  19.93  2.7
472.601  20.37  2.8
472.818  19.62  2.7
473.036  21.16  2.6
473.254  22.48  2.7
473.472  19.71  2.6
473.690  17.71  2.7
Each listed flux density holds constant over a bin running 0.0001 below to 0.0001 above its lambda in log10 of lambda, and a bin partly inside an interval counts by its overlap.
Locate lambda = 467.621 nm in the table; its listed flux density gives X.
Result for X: 20.71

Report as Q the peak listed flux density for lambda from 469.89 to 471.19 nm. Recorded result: 22.2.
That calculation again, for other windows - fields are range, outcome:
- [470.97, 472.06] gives 21.13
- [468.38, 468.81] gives 16.72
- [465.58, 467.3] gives 25.02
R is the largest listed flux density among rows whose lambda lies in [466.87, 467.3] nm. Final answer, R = 21.89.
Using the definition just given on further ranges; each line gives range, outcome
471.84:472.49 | 21.54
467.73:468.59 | 25.33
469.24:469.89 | 21.43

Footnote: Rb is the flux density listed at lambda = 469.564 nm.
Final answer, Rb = 21.43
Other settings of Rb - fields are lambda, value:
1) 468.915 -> 19.33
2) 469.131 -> 22.72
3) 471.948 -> 15.53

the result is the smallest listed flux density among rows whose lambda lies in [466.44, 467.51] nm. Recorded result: 18.21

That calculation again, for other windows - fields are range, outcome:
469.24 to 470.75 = 14.6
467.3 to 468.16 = 18.27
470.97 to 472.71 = 15.53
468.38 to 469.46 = 16.55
